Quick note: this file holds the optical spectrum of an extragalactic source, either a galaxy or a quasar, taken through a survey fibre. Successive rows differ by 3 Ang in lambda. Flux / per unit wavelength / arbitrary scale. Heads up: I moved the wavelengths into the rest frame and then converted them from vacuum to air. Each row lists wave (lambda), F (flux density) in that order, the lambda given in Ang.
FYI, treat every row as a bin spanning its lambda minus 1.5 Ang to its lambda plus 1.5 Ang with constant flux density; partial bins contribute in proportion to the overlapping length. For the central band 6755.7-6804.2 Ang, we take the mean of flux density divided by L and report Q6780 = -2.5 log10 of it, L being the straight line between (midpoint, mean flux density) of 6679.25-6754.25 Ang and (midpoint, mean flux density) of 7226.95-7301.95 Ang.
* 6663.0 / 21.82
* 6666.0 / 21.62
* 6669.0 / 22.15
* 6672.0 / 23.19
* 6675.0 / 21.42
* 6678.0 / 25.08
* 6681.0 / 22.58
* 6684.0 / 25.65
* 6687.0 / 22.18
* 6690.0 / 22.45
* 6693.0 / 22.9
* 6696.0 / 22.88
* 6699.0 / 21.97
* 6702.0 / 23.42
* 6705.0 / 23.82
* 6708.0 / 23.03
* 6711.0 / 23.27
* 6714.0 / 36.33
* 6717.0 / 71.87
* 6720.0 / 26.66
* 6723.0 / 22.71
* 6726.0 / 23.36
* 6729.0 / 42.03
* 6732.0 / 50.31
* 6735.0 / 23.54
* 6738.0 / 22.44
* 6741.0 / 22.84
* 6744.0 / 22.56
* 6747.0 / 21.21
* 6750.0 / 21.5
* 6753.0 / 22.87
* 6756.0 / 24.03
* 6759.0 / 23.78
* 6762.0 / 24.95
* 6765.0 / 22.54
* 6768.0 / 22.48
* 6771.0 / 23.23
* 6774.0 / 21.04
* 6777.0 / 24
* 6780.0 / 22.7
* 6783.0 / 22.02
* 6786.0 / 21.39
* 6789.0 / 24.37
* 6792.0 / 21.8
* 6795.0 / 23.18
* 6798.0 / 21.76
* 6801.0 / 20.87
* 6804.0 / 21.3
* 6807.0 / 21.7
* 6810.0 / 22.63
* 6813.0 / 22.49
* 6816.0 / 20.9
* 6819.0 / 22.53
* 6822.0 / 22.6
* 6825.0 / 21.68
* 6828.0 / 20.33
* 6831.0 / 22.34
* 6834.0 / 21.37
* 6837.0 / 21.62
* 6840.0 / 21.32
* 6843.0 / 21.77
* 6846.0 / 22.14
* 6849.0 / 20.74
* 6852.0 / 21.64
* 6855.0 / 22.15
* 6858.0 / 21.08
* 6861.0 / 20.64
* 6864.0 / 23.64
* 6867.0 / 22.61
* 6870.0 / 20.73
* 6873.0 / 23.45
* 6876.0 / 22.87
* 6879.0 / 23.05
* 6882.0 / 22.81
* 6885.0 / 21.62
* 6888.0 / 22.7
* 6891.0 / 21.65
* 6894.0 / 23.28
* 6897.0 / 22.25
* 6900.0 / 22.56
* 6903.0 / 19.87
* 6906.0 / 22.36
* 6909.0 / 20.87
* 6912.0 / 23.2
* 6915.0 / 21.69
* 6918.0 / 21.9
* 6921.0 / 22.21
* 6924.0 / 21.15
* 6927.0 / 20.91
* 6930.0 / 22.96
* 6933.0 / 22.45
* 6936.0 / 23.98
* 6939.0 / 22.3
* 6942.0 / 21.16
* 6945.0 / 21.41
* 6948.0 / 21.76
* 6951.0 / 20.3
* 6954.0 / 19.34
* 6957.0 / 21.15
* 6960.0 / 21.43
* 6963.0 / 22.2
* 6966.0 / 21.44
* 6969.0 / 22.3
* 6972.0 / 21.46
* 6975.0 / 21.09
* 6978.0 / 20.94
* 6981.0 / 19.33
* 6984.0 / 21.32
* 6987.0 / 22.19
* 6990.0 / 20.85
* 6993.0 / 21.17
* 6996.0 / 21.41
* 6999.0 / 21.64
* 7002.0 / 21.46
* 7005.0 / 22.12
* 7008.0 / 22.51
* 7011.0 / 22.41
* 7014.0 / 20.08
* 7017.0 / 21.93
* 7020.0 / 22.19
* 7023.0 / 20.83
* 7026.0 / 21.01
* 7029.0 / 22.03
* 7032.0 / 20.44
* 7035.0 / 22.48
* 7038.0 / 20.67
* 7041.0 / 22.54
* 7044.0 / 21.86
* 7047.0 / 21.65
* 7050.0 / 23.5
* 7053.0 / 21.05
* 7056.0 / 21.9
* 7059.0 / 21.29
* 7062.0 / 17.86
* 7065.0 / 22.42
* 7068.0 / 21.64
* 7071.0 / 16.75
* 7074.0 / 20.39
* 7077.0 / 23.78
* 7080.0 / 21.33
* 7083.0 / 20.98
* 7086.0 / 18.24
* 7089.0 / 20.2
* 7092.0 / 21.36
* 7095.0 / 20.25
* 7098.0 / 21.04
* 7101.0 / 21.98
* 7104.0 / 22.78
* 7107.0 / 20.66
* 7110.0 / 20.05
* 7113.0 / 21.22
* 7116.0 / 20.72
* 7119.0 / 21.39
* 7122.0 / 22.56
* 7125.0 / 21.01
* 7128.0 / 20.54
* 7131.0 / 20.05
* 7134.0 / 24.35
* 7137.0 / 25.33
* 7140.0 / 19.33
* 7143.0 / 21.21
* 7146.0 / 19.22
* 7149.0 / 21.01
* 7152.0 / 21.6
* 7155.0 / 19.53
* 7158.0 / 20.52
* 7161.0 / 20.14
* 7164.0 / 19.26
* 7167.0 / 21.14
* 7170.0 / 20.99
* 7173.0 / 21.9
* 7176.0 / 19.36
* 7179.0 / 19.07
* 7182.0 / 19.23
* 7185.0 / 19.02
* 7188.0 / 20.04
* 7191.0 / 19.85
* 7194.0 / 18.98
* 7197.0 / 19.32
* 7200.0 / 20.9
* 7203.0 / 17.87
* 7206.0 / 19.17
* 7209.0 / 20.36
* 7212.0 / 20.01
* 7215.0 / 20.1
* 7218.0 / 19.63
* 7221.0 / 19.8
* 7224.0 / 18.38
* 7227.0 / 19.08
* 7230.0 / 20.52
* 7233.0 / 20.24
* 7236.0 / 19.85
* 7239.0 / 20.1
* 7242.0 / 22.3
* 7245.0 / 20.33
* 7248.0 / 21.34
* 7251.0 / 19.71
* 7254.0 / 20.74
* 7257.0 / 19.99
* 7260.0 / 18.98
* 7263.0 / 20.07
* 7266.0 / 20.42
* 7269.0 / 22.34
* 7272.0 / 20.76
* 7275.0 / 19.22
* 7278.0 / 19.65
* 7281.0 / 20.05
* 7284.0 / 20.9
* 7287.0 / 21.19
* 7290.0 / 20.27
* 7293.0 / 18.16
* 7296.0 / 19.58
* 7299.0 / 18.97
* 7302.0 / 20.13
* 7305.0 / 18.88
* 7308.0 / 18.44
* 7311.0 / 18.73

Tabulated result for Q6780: 0.17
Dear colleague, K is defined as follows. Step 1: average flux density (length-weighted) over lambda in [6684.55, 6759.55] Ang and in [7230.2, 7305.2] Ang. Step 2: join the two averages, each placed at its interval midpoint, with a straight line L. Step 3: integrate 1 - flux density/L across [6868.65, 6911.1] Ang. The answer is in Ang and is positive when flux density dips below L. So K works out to 5.1 Ang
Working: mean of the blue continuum 27.4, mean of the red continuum 20.2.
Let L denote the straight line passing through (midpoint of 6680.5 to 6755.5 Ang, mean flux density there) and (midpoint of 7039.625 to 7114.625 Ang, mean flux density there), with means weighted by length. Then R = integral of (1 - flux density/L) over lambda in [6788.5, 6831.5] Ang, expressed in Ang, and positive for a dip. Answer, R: 6.3 Ang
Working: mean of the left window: 27.4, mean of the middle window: 22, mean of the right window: 21.1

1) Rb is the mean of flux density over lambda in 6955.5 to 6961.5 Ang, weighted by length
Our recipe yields 21.3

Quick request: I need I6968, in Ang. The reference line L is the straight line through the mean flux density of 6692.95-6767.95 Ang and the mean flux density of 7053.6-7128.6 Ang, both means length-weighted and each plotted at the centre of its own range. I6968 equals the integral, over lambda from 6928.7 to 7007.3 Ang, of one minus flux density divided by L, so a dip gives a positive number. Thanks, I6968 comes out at 5.5 Ang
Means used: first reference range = 27.5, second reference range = 20.9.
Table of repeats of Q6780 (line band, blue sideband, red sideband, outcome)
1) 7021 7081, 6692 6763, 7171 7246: 0.06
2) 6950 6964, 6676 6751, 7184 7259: 0.14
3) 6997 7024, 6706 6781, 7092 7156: 0.07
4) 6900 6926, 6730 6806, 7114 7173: 0.05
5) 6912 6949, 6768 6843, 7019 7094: -0.02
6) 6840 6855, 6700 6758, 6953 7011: 0.17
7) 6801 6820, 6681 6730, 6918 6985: 0.16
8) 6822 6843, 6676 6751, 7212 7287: 0.20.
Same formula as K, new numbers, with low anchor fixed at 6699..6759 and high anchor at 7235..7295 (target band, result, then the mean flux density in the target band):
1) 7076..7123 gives 3.57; 21.1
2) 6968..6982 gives 2.11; 21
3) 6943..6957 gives 2.44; 20.8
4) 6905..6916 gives 1.59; 22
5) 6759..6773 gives 2.35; 23.3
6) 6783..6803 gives 3.89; 22.2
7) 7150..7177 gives 1.66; 20.5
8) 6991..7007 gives 1.85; 21.6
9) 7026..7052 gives 2.13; 21.8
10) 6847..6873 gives 4.66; 21.8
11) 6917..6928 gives 1.73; 21.6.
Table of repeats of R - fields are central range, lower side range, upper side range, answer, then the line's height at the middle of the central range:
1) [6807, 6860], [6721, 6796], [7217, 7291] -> 5.1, 24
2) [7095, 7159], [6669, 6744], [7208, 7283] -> 1.6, 21.8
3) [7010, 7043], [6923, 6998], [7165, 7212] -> -0.8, 21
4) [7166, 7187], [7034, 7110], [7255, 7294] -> 0.6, 20.6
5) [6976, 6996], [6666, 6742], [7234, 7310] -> 2.3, 23.8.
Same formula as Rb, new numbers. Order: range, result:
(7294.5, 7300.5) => 19.3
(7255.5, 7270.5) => 20.4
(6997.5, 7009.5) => 21.9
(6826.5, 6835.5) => 21.3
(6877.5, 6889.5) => 22.5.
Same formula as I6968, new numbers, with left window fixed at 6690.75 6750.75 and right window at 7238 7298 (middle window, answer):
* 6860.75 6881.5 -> 2.89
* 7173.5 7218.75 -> 3.78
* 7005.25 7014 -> 0.78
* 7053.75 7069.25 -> 1.56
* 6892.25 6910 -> 2.67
